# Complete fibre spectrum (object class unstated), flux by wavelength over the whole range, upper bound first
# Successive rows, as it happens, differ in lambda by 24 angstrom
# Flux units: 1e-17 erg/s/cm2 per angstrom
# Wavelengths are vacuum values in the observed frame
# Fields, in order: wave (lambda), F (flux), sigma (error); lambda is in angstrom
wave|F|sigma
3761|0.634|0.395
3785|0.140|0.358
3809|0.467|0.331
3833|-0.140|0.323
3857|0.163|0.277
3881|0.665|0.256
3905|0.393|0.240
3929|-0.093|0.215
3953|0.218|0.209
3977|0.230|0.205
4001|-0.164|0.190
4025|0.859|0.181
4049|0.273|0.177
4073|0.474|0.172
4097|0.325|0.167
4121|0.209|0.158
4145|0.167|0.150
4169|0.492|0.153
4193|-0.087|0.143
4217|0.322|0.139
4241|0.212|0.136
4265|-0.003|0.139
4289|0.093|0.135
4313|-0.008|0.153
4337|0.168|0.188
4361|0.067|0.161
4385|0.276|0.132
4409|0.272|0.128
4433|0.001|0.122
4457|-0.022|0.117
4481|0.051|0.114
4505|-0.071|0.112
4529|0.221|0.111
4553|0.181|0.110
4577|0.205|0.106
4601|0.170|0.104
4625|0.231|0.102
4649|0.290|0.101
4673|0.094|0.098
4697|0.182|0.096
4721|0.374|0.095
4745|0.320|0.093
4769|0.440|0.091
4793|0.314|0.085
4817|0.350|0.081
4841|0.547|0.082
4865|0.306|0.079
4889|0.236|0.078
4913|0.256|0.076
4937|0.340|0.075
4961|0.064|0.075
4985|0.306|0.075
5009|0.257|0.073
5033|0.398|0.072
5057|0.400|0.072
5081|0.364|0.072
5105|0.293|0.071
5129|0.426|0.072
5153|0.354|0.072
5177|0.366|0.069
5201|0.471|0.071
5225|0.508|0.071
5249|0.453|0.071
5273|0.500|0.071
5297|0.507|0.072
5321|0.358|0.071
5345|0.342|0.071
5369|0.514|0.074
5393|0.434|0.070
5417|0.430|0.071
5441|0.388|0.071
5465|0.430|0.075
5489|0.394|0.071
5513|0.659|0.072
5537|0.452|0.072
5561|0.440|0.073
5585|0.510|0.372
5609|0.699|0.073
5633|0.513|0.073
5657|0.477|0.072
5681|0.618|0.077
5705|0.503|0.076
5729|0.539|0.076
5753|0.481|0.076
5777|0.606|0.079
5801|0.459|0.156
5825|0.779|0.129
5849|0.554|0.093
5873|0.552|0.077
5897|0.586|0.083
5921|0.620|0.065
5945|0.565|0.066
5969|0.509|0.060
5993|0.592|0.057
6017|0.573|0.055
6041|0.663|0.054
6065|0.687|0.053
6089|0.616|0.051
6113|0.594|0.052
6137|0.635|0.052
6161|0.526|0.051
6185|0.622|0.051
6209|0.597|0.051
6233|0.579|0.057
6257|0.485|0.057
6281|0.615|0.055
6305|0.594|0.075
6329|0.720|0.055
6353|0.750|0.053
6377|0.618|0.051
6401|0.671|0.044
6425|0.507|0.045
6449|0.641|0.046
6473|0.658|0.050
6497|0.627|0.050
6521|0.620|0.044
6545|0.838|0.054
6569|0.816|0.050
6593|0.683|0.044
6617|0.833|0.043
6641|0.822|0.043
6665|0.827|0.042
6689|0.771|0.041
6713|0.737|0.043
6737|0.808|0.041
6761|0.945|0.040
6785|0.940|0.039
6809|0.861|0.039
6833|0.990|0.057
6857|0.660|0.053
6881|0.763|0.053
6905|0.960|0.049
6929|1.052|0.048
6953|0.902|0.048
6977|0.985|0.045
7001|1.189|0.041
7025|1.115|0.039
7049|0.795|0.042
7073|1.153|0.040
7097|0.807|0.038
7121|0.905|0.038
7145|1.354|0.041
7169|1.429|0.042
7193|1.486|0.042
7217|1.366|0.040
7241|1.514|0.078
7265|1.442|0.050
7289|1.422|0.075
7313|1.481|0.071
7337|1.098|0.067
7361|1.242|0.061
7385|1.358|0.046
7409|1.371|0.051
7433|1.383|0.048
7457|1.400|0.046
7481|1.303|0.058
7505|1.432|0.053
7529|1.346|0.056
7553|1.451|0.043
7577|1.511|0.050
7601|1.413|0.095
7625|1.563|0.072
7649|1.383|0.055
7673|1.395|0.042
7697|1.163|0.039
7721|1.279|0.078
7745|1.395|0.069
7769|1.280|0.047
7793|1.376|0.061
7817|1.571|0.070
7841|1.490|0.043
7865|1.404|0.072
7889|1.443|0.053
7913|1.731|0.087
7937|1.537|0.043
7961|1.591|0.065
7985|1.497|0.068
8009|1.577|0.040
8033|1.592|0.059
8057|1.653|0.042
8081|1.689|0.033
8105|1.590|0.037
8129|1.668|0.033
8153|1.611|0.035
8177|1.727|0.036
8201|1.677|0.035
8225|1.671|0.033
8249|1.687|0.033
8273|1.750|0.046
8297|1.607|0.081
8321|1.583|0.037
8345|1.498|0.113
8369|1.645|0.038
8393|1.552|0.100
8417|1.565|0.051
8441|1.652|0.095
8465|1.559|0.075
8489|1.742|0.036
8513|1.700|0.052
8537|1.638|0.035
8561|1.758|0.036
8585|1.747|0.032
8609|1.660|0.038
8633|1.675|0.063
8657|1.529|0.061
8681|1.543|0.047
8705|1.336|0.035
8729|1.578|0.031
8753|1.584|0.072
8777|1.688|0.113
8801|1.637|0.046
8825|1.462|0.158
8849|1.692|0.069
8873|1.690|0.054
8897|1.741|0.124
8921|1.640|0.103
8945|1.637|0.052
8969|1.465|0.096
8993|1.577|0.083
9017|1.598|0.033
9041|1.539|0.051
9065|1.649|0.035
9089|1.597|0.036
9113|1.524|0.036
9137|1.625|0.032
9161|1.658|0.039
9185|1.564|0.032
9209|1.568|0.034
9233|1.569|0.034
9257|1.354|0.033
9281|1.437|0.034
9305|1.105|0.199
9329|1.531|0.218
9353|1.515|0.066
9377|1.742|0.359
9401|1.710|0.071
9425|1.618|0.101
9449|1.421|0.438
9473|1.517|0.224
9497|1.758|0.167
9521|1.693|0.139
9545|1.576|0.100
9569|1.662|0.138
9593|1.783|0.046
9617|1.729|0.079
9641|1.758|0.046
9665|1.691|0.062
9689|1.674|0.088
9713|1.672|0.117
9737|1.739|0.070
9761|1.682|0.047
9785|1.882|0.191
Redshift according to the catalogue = 0.79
